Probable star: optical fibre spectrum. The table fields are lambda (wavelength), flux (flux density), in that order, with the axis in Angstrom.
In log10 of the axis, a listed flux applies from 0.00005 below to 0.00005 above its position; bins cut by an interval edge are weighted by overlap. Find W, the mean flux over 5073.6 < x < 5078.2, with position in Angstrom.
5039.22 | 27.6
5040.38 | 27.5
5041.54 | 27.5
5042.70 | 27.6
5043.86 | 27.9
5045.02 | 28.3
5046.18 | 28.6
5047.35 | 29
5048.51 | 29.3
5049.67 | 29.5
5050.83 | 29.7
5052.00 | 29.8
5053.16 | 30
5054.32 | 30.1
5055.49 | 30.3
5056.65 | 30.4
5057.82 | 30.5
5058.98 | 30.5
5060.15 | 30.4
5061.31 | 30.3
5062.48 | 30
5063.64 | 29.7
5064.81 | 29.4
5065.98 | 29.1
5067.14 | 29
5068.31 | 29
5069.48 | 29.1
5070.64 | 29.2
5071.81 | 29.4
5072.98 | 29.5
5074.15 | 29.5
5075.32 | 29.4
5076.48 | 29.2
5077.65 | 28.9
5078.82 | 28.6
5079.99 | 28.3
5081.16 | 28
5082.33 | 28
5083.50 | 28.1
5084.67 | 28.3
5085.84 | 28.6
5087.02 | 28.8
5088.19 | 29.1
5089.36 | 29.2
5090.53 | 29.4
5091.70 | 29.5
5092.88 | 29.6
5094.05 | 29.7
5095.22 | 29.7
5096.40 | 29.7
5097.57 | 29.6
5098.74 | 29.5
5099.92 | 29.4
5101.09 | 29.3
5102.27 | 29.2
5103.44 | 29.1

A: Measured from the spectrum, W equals 29.3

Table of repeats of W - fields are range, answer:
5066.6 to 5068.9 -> 28.9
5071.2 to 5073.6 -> 29.4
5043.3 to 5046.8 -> 28.2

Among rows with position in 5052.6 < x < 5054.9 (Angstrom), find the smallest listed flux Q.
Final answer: 30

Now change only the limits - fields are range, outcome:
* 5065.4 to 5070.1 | 29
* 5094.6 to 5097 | 29.7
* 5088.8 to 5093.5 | 29.2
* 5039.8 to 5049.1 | 27.5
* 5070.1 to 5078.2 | 28.9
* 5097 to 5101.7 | 29.3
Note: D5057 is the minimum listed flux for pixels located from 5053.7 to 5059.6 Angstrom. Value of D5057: 30.1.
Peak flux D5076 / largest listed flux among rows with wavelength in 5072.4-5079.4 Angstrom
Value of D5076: 29.5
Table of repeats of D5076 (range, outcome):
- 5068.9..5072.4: 29.4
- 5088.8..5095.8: 29.7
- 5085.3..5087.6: 28.8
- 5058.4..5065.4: 30.5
